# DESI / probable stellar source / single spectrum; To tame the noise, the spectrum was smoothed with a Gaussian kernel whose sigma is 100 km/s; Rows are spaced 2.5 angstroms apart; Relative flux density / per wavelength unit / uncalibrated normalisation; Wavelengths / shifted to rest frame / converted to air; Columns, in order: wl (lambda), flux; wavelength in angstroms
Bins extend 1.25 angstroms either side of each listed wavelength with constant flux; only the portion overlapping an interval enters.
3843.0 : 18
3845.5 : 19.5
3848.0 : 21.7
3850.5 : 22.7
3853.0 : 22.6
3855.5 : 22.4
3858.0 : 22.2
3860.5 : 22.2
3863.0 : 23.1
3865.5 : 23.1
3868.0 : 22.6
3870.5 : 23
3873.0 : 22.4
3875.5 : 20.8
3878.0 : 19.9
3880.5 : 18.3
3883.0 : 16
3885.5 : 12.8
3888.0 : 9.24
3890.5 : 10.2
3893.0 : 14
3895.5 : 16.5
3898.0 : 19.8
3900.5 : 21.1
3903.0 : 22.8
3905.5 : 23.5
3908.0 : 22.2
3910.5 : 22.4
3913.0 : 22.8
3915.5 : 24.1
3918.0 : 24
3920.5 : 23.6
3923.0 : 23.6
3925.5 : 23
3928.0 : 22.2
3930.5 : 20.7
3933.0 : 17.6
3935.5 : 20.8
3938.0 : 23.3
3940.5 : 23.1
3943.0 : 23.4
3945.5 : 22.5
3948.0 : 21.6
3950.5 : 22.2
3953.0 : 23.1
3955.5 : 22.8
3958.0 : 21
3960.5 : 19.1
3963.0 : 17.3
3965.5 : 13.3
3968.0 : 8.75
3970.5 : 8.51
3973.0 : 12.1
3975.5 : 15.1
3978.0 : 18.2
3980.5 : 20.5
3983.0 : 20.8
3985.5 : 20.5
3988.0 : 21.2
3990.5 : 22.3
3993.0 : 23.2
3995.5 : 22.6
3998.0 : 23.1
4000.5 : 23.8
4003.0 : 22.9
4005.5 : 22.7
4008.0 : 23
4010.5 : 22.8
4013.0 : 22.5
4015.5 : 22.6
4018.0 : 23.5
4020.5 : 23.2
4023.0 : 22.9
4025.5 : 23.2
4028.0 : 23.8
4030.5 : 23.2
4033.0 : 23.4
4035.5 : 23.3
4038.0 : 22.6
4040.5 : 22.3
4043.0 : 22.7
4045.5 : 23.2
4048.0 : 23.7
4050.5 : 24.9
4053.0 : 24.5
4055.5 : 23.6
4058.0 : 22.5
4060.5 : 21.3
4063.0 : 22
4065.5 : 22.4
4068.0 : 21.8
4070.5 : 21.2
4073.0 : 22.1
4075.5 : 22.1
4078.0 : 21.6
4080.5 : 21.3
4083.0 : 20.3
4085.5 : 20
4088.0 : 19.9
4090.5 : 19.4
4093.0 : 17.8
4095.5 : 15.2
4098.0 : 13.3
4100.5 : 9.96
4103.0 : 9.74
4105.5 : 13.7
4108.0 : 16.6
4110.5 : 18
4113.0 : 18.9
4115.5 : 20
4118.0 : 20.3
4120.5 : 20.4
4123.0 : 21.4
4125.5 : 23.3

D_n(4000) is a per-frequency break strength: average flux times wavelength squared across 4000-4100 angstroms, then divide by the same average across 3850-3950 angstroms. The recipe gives 1.1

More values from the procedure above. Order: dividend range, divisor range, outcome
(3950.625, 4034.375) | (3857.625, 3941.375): 1.05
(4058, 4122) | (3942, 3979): 1.12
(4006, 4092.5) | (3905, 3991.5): 1.16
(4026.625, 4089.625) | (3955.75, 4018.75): 1.18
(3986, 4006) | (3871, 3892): 1.46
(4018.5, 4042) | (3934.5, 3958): 1.07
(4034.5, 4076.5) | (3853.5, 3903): 1.30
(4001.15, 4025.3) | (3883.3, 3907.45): 1.45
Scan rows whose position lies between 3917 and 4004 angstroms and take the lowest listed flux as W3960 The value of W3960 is 8.51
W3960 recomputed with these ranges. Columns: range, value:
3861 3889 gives 9.24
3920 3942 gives 17.6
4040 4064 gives 21.3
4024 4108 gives 9.74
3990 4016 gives 22.3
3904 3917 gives 22.2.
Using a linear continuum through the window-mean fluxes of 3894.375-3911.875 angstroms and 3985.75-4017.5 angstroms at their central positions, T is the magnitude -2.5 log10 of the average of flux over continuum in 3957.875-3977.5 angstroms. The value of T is 0.486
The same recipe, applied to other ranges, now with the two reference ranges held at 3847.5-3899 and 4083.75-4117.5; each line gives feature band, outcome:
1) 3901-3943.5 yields -0.20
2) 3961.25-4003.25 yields -0.03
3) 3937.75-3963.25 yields -0.19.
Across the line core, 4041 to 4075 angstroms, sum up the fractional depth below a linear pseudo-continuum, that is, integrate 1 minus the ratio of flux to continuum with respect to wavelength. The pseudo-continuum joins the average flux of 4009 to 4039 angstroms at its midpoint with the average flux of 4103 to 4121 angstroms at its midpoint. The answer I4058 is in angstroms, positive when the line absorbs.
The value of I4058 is -2.9 angstroms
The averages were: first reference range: 23.1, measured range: 22.7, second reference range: 17.6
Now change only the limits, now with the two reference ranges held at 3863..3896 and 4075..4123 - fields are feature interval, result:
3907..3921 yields -4.19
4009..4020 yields -3.11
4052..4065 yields -3.56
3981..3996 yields -3.21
